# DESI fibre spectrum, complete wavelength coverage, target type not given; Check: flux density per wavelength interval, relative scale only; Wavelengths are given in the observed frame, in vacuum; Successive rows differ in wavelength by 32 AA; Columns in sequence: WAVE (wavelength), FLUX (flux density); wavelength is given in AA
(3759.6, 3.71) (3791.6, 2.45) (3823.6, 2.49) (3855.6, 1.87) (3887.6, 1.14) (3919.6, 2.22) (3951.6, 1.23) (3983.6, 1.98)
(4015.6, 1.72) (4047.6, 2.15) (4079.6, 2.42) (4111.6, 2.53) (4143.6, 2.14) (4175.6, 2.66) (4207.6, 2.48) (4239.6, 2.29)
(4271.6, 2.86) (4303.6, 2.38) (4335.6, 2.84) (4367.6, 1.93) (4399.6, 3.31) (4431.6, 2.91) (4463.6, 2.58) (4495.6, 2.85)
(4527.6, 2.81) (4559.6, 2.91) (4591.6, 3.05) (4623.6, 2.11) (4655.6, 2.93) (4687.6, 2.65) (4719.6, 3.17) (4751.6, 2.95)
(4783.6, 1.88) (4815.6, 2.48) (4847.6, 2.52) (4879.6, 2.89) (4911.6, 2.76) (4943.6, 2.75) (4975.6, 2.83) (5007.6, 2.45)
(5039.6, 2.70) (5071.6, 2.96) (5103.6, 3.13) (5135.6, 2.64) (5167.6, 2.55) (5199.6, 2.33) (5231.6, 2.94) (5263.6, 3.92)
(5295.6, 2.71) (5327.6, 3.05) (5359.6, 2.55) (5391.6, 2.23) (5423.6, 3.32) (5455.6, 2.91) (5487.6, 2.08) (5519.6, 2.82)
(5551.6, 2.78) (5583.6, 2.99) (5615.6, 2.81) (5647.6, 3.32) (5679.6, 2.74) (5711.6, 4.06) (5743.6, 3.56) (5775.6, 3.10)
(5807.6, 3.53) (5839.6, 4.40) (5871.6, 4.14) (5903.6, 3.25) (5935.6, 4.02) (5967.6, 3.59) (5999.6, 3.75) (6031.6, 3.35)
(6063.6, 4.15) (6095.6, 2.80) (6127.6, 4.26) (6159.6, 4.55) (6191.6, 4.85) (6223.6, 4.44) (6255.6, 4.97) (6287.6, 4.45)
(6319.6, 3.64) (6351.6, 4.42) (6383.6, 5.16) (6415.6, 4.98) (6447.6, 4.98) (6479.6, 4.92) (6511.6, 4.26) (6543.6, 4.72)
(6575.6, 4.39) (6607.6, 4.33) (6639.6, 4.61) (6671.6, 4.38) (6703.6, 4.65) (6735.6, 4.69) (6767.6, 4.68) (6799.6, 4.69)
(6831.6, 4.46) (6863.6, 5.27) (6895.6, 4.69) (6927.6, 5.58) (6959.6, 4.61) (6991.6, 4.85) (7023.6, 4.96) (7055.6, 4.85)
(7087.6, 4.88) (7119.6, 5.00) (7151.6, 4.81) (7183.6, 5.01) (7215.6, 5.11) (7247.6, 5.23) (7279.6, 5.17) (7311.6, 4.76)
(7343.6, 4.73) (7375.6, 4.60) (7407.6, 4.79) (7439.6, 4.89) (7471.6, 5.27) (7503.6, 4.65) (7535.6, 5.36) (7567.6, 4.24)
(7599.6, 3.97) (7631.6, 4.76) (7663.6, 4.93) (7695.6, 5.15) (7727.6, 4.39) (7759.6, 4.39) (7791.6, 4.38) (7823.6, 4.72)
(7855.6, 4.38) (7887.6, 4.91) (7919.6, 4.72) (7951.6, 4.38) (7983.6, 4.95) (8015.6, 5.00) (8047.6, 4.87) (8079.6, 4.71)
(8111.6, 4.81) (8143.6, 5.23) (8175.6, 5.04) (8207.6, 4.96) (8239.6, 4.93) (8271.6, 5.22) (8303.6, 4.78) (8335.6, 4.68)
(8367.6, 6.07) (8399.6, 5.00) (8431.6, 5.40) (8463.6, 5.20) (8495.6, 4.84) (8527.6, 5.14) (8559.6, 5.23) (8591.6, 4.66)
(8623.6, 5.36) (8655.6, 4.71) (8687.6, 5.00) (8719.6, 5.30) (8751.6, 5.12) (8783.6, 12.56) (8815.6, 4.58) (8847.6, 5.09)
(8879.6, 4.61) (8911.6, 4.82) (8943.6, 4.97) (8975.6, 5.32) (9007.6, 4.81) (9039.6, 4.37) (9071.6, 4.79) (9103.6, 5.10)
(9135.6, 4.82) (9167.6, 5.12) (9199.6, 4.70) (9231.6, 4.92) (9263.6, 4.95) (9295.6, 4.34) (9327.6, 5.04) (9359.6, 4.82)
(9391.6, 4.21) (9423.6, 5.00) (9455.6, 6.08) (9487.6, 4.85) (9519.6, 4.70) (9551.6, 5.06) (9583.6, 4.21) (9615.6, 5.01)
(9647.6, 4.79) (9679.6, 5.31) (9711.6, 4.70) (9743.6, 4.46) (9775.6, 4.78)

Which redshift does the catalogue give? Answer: 0.536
